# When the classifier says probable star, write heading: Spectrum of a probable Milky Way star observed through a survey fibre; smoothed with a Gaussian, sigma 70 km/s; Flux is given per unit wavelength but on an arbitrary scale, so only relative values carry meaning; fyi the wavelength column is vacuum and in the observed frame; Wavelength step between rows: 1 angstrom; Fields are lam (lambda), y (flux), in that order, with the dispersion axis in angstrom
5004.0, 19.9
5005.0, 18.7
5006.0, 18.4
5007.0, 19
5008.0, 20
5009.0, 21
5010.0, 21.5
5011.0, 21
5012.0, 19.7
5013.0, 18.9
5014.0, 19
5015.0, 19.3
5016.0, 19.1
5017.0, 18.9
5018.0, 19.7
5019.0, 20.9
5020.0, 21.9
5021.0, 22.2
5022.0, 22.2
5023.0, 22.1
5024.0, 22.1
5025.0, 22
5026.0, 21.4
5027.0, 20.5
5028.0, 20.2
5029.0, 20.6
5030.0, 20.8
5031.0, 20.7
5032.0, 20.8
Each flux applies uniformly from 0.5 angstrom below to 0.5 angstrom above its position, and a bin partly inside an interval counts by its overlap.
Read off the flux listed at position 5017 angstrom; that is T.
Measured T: 18.9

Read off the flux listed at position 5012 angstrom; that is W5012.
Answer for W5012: 19.7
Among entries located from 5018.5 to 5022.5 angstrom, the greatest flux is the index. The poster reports 22.2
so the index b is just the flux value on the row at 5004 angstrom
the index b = 19.9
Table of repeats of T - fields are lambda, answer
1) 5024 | 22.1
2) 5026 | 21.4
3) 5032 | 20.8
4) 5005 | 18.7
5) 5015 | 19.3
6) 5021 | 22.2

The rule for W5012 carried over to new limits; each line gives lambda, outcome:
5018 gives 19.7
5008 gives 20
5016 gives 19.1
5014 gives 19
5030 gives 20.8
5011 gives 21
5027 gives 20.5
